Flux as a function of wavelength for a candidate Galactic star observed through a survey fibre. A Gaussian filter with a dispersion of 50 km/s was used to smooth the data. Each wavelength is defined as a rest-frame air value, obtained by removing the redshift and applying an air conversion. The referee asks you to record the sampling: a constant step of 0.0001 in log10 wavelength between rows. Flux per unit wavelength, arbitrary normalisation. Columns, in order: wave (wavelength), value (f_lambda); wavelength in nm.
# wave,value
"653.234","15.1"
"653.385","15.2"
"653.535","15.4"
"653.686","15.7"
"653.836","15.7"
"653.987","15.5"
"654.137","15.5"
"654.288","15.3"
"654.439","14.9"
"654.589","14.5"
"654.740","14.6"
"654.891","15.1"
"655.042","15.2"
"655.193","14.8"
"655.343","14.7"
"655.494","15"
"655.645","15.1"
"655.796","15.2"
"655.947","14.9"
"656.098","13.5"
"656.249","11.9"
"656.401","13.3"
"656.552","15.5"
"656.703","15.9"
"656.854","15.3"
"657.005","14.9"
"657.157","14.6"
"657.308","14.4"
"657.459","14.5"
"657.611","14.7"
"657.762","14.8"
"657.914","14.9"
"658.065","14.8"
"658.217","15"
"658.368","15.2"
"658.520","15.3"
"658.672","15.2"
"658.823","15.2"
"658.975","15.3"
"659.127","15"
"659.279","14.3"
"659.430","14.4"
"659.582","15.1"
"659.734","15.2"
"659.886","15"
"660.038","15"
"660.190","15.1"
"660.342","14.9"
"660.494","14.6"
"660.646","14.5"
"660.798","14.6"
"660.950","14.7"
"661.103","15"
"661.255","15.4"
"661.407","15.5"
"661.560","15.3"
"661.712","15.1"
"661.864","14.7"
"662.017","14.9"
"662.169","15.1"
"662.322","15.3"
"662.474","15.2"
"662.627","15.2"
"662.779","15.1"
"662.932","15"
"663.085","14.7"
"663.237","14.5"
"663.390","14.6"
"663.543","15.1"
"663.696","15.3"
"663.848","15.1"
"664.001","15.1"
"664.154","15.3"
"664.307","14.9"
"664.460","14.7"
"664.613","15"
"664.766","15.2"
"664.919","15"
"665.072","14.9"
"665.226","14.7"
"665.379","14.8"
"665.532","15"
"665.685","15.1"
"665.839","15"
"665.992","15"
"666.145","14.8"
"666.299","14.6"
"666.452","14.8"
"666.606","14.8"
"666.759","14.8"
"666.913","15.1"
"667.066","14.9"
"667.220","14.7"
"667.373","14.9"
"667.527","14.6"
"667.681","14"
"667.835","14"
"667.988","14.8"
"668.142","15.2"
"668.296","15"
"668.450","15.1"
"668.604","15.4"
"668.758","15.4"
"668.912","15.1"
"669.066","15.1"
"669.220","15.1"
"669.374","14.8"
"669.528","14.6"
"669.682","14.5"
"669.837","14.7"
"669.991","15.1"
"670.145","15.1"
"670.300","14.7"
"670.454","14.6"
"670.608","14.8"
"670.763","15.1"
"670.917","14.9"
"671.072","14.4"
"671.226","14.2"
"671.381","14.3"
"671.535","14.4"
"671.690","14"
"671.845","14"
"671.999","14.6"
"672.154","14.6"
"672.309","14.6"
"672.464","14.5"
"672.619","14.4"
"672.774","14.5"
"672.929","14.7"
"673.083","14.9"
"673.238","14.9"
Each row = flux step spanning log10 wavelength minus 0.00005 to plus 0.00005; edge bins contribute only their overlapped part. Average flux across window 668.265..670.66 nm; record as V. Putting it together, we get 14.9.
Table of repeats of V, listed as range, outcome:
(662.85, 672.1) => 14.8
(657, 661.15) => 14.9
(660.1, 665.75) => 15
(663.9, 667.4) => 14.9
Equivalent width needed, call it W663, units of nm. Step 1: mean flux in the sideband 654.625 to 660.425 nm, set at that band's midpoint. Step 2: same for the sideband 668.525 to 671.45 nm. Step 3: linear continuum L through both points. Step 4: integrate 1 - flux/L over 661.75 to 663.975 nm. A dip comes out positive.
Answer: -0.03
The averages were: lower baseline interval 14.8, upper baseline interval 14.8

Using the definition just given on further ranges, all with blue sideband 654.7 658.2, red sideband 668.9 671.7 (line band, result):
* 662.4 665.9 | -0.07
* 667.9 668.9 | -0.03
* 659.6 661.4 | -0.03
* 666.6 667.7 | 0.00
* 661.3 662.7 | -0.04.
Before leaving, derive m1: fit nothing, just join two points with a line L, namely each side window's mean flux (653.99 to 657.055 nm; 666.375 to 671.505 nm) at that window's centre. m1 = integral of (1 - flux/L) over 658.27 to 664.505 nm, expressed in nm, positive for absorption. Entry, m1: -0.09 nm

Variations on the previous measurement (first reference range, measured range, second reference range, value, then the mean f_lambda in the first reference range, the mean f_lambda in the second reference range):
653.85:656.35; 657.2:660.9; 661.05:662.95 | 0.02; 14.7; 15.1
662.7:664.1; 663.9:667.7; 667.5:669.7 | 0.01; 15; 14.9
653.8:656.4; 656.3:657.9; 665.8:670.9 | 0.00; 14.7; 14.9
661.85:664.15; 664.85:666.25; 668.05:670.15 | 0.01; 15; 15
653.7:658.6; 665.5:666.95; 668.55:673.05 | -0.01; 14.8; 14.7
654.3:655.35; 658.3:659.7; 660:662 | -0.01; 14.9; 14.9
